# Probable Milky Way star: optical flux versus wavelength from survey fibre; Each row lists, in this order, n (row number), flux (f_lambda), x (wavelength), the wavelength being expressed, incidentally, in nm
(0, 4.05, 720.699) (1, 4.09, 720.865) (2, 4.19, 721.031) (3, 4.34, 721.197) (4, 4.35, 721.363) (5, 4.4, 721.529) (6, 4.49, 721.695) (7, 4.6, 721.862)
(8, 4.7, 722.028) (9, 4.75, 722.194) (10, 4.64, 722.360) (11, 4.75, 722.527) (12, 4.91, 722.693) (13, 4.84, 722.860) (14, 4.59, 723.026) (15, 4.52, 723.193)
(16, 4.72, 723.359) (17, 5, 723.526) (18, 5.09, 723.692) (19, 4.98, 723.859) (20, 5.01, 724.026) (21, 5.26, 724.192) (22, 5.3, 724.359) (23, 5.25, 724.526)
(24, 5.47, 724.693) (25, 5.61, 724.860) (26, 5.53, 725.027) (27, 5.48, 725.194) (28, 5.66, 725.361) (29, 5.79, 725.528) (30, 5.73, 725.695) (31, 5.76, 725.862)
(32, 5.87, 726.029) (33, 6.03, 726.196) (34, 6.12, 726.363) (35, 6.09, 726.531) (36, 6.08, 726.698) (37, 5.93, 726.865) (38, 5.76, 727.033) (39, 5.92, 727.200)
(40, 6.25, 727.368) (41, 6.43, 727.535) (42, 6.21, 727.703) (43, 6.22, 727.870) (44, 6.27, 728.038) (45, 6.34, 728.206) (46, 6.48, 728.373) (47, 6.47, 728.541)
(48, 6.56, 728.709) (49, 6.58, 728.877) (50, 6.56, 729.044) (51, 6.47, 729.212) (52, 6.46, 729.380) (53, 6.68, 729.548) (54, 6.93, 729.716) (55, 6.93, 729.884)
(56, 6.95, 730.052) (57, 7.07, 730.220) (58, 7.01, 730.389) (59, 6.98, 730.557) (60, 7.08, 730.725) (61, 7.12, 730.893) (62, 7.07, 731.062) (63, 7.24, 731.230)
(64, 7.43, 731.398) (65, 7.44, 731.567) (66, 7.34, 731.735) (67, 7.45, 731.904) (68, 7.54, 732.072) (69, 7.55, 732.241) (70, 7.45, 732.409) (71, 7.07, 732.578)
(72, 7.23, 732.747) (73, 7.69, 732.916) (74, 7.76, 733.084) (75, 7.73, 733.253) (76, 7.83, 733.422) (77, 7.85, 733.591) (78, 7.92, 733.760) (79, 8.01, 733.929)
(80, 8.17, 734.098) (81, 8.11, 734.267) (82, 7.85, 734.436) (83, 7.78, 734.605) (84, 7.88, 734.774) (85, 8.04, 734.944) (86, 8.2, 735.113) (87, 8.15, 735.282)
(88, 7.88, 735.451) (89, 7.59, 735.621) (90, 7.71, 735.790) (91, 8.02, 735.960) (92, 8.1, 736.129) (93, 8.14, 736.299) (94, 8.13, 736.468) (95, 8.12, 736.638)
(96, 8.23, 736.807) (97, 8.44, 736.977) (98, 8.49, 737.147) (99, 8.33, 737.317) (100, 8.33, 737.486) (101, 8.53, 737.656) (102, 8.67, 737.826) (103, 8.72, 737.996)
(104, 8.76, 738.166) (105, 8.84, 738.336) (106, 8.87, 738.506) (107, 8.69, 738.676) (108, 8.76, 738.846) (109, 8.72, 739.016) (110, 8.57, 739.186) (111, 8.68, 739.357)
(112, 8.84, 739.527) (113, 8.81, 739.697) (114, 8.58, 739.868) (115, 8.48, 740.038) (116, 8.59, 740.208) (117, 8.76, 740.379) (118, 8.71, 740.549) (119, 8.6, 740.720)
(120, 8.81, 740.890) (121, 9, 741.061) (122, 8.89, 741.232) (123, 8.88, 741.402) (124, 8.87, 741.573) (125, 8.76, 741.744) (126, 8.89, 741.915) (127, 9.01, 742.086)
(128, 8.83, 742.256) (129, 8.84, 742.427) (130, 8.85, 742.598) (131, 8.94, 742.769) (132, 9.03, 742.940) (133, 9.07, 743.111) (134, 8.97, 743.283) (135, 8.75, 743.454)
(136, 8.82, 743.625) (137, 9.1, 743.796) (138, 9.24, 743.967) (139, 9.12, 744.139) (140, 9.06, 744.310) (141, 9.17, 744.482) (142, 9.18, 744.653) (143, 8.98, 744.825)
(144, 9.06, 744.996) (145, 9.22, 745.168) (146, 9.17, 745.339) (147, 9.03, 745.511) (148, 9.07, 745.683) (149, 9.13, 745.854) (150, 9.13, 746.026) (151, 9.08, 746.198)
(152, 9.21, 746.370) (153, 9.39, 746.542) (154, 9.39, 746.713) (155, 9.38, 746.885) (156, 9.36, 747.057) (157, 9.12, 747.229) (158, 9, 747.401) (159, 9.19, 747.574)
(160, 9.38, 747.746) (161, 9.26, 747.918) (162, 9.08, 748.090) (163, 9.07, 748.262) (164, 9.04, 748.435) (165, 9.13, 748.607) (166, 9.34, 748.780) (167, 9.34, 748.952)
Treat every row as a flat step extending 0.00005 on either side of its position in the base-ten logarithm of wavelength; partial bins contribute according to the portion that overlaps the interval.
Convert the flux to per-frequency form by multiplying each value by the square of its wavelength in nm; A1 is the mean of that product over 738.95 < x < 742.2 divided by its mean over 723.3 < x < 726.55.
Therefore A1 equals 1.67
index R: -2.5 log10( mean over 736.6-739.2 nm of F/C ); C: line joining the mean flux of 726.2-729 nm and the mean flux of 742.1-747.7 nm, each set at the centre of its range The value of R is -0.08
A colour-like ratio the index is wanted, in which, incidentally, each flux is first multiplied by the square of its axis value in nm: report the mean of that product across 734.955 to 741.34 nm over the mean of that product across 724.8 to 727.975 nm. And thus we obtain 1.48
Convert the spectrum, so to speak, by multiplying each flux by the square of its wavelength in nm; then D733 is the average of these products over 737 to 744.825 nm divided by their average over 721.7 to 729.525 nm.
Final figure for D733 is 1.6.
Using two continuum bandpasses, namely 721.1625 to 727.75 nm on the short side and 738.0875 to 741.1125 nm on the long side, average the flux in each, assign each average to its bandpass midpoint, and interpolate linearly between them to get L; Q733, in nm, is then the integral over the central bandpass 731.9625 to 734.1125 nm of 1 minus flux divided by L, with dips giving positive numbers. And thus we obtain -0.12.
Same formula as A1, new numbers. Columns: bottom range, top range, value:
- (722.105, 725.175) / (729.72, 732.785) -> 1.47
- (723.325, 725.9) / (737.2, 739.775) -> 1.68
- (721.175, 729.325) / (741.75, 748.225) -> 1.73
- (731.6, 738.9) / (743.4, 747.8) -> 1.17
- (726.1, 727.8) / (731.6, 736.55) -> 1.31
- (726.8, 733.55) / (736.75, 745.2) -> 1.31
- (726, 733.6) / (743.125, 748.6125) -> 1.40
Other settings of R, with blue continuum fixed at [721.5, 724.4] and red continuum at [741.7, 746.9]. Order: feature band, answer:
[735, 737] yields -0.090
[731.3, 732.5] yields -0.134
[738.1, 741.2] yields -0.077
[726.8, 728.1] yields -0.076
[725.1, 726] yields -0.073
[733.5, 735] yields -0.129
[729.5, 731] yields -0.118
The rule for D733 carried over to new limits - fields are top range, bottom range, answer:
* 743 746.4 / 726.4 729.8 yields 1.50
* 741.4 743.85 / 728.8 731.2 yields 1.34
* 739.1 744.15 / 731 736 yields 1.17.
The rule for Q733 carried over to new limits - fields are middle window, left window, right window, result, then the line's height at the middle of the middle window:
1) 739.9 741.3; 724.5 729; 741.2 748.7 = -0.06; 8.34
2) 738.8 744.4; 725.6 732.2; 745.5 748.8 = -0.30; 8.4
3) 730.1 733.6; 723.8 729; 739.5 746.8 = -0.24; 6.89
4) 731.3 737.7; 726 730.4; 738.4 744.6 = -0.27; 7.56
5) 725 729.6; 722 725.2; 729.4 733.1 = -0.05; 6.07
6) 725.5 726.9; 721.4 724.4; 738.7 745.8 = -0.11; 5.49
